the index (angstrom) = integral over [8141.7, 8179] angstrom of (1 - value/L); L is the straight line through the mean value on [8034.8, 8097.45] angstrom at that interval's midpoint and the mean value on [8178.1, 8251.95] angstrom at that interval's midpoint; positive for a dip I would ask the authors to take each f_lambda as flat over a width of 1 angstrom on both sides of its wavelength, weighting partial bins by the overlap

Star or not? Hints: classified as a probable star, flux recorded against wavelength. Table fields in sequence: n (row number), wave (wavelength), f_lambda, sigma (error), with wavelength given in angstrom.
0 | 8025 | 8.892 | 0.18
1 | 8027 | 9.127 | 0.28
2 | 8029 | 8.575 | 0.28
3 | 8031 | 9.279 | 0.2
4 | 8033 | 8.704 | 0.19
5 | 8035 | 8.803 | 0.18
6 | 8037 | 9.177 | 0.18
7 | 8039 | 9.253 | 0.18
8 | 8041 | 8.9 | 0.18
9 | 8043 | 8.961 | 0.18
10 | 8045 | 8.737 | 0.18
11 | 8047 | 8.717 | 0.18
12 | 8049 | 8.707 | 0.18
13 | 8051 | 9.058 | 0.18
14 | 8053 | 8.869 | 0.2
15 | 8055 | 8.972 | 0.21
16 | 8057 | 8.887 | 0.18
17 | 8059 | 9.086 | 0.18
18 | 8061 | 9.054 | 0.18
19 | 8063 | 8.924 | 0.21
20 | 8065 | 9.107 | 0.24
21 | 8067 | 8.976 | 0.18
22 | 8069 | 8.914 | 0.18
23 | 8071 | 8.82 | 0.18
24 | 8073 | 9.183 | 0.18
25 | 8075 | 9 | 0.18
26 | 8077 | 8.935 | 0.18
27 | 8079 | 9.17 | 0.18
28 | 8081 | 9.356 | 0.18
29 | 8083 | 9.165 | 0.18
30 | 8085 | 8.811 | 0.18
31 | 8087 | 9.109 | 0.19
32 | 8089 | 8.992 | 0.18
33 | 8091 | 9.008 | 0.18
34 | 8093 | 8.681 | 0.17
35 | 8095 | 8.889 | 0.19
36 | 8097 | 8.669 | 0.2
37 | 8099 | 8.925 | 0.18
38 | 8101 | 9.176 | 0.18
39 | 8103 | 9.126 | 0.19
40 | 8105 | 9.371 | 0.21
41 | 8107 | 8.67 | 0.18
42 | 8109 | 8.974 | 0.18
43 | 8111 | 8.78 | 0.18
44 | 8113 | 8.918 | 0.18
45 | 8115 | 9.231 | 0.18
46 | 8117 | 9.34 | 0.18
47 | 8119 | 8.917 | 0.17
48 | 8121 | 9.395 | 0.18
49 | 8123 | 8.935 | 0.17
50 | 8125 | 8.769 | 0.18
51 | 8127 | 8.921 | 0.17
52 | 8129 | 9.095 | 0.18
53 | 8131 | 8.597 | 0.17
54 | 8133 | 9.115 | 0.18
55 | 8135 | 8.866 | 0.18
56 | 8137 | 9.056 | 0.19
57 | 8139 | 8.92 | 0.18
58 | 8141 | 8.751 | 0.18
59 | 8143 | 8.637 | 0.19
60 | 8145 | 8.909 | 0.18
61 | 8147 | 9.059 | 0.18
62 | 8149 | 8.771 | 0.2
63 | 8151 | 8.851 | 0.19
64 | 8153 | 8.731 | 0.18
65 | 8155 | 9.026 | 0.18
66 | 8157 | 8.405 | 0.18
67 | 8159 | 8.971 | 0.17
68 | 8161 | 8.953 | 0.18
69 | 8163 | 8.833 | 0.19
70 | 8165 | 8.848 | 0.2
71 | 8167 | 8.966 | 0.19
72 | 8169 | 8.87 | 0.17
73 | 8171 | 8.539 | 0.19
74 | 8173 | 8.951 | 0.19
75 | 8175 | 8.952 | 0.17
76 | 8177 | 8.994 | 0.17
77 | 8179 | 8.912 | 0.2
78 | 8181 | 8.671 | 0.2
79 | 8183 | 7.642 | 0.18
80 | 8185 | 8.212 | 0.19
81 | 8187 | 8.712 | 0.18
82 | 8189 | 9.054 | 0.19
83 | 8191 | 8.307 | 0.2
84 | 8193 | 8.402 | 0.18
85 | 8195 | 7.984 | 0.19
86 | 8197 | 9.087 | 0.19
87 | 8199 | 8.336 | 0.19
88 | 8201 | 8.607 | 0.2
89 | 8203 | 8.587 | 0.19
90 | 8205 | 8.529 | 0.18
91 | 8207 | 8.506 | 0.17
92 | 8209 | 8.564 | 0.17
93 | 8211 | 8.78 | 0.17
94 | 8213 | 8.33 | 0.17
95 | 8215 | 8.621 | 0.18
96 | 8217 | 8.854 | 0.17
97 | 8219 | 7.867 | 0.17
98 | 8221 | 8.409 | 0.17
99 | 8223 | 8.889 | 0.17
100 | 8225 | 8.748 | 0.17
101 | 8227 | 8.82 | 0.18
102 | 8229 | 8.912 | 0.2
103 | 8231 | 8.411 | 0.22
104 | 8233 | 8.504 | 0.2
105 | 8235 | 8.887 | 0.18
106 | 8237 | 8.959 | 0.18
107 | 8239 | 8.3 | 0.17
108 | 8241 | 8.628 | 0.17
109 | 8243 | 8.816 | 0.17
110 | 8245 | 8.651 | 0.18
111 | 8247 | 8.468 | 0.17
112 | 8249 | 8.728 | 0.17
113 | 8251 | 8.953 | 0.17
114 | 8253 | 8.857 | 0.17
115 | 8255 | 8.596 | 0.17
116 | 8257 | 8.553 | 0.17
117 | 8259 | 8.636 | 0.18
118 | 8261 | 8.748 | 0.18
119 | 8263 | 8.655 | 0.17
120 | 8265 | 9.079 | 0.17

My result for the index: -0.5 angstrom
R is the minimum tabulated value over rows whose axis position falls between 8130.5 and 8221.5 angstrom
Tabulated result 7.642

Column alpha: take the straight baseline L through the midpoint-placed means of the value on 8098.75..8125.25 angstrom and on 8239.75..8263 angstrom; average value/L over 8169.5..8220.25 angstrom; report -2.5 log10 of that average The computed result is 0.03 mag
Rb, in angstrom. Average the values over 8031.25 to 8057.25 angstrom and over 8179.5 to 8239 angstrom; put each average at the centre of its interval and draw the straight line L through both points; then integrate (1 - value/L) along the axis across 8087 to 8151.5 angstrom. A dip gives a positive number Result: -1.5 angstrom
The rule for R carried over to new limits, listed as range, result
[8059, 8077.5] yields 8.82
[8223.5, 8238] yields 8.411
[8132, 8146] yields 8.637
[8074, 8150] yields 8.597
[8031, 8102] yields 8.669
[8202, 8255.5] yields 7.867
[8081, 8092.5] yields 8.811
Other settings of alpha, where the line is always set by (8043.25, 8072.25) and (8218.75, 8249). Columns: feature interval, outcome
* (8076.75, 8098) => -0.01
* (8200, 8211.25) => 0.01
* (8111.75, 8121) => -0.04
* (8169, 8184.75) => 0.01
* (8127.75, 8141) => -0.02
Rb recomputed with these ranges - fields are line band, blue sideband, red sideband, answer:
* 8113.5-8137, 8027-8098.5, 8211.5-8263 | -0.45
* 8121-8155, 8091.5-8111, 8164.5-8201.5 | -0.37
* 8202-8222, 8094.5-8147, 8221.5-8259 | 0.59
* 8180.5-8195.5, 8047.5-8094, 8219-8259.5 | 0.66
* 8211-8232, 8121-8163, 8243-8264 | 0.36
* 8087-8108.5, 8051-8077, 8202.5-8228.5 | -0.15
